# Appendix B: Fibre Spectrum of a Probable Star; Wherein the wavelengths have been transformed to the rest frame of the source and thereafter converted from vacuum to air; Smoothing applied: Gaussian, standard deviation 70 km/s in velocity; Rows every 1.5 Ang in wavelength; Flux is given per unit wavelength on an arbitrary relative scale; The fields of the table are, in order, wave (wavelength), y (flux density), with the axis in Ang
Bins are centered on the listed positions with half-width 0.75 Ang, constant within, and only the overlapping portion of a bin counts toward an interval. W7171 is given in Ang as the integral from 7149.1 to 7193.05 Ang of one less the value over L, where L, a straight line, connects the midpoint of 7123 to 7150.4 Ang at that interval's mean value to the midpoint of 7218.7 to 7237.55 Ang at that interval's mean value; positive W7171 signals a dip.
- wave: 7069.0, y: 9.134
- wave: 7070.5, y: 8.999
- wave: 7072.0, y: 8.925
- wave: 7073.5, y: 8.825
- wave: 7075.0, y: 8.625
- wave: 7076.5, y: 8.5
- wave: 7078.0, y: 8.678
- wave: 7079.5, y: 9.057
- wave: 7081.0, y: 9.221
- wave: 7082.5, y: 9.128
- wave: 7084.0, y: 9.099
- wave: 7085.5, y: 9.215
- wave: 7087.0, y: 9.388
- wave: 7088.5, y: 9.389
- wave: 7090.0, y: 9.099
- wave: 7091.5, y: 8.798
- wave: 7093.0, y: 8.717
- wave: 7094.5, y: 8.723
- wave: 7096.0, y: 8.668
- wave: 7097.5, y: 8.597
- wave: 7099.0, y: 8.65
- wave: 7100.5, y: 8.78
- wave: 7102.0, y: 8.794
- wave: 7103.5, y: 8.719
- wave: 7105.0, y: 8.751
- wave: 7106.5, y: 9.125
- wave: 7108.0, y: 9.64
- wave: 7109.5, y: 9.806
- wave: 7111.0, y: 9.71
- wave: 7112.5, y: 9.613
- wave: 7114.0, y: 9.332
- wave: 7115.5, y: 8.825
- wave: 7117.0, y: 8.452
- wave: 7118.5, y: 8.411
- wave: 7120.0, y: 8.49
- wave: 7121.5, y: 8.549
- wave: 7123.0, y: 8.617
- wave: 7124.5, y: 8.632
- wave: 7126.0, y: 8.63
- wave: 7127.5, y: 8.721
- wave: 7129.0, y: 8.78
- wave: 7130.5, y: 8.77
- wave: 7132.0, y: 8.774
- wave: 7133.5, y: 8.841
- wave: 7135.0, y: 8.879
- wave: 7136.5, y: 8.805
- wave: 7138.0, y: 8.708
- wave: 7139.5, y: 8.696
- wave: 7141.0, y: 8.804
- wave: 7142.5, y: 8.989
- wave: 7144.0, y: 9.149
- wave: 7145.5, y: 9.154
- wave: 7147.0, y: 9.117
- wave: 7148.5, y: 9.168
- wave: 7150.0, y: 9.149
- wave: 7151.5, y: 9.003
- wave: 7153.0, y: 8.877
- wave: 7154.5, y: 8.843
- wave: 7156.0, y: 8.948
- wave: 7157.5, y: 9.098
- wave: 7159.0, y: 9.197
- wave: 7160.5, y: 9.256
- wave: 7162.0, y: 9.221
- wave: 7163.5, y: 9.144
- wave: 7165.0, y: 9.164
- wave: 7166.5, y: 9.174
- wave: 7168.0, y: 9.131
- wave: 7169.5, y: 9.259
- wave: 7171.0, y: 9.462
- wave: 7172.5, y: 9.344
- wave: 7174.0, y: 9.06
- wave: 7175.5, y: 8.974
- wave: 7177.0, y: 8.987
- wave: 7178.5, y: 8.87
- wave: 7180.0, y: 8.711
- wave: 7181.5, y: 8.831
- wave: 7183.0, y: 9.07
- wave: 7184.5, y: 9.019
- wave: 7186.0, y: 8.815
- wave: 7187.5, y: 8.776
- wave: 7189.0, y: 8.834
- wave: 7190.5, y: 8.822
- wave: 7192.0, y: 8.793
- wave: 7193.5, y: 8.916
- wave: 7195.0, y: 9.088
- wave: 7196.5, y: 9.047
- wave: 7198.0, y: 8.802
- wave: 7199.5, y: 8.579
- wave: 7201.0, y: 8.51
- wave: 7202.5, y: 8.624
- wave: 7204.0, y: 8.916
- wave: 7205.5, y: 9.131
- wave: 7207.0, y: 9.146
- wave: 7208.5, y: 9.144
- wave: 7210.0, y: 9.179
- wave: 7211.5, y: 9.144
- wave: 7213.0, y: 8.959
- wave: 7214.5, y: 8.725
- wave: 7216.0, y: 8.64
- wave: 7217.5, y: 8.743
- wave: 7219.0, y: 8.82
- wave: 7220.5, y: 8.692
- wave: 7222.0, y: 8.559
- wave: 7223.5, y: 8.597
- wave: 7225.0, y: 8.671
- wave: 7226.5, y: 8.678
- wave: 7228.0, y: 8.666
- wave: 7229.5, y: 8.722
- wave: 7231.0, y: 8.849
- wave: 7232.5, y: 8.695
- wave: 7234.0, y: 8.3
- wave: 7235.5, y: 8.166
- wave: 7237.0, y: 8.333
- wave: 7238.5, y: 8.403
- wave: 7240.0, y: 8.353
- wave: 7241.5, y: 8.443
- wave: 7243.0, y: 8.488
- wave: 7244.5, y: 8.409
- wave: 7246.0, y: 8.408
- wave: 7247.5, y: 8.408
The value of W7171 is -1.3 Ang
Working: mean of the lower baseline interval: 8.87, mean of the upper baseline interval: 8.59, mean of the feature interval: 9.03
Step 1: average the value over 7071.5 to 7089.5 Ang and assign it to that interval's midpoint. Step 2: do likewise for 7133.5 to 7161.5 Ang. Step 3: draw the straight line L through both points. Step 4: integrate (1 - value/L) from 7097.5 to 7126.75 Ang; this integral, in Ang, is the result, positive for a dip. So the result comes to 0.3 Ang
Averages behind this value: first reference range 9.01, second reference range 8.99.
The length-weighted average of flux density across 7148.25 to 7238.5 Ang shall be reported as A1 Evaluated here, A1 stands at 8.9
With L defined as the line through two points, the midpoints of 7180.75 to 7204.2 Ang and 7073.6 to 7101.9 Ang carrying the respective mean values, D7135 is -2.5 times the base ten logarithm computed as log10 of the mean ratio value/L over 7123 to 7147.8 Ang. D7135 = 0.00 mag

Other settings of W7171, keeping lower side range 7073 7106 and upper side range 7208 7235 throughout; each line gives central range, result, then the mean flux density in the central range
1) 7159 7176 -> -0.8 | 9.2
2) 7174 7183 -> -0.1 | 8.91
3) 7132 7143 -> 0.0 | 8.81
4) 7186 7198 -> -0.1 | 8.89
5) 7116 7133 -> 0.4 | 8.63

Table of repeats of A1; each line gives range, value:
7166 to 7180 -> 9.12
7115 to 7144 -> 8.71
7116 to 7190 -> 8.92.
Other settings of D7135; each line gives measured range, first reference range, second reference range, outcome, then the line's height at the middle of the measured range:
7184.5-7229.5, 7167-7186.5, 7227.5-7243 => -0.009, 8.76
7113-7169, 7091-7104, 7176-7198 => -0.013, 8.8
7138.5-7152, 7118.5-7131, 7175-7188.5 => -0.036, 8.73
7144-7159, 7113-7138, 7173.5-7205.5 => -0.033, 8.78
